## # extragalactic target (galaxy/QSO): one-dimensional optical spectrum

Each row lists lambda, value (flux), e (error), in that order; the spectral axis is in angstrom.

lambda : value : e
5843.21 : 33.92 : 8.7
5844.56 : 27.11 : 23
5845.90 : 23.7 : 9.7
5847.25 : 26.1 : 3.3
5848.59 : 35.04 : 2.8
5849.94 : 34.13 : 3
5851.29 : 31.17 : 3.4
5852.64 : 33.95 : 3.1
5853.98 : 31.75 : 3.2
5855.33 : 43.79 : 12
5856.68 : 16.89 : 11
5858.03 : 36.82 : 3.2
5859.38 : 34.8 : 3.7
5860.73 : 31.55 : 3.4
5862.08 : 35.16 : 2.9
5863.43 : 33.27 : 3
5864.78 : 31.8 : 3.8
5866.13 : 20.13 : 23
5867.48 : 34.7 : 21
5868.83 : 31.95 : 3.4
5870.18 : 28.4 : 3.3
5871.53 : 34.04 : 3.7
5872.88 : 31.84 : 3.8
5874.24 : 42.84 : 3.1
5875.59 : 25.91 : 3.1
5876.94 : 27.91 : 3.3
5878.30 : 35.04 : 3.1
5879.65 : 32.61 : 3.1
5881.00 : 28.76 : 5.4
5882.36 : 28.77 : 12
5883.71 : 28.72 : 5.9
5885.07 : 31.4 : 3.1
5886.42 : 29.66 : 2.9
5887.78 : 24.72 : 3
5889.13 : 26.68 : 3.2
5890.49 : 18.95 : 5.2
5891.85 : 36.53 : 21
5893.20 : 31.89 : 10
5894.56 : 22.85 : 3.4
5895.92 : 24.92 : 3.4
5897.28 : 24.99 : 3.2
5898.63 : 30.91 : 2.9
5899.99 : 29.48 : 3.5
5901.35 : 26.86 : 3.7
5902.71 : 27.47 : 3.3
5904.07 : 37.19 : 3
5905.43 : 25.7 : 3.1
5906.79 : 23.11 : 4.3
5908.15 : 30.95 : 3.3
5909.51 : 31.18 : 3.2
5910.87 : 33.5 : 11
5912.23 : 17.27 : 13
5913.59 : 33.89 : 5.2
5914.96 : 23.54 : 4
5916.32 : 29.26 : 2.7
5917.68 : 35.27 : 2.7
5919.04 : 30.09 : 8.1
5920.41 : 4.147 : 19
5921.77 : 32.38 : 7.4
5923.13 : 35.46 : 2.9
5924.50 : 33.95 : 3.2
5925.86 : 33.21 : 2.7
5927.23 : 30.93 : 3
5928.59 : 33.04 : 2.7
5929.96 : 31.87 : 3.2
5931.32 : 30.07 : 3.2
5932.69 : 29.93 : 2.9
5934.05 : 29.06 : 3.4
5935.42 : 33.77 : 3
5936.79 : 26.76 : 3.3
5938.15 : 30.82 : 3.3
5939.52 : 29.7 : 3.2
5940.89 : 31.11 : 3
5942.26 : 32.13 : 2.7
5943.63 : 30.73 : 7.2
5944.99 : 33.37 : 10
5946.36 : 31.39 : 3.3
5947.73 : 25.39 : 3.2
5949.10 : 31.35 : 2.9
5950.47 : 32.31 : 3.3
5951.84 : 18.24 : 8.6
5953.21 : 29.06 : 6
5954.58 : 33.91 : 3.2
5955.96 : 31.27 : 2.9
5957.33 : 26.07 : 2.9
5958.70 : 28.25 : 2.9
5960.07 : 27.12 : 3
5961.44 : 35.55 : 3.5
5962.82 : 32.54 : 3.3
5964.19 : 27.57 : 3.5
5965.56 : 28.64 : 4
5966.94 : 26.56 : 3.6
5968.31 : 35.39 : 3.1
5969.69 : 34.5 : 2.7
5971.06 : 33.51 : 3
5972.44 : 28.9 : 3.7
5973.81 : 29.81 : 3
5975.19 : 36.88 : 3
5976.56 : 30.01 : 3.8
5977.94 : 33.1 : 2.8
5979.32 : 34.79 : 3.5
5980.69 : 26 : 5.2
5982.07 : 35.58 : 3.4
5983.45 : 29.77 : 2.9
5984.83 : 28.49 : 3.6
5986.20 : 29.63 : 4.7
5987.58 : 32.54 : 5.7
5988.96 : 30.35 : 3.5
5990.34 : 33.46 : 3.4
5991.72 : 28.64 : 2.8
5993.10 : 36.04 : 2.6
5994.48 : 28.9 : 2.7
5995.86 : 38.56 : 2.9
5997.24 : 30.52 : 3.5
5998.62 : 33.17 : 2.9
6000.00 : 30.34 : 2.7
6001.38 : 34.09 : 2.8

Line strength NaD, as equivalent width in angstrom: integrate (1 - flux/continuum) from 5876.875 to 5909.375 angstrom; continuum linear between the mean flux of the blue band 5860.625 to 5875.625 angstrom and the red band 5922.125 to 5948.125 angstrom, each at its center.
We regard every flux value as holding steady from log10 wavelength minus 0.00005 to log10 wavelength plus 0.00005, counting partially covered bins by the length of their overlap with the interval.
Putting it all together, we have 3.2 angstrom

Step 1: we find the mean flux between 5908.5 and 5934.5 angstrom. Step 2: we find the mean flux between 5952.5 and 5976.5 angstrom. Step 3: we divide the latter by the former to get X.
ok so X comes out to 1.1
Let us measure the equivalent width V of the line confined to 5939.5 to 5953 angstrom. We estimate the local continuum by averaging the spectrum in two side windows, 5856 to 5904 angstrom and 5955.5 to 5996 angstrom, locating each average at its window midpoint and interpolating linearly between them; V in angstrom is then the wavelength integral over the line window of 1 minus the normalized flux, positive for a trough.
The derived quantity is 0.5 angstrom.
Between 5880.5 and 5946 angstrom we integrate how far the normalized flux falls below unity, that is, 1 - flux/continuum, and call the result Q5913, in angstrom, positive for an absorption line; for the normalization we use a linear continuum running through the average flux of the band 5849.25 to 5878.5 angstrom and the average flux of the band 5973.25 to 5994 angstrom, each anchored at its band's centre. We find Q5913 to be 5.8 angstrom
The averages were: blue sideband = 32.1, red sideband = 31.7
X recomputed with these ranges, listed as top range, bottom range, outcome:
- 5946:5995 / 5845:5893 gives 0.99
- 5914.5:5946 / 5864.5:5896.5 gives 1.02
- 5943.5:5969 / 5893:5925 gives 1.06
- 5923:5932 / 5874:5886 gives 1.05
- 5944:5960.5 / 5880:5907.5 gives 1.04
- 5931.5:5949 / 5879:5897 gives 1.08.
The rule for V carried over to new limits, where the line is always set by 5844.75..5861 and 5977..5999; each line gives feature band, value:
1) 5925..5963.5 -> 1.7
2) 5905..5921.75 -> 2.6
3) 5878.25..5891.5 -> 1.3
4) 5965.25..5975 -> 0.1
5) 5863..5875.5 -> -0.1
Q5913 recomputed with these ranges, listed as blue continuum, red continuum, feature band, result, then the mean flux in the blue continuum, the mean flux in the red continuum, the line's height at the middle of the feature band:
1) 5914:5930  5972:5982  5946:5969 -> 1.1 angstrom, 29.4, 31.7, 30.9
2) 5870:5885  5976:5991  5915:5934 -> 1.0 angstrom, 31.4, 31.2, 31.4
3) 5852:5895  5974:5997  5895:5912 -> 1.4 angstrom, 30.8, 32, 31.1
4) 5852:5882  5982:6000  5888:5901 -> 1.9 angstrom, 32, 31.8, 31.9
